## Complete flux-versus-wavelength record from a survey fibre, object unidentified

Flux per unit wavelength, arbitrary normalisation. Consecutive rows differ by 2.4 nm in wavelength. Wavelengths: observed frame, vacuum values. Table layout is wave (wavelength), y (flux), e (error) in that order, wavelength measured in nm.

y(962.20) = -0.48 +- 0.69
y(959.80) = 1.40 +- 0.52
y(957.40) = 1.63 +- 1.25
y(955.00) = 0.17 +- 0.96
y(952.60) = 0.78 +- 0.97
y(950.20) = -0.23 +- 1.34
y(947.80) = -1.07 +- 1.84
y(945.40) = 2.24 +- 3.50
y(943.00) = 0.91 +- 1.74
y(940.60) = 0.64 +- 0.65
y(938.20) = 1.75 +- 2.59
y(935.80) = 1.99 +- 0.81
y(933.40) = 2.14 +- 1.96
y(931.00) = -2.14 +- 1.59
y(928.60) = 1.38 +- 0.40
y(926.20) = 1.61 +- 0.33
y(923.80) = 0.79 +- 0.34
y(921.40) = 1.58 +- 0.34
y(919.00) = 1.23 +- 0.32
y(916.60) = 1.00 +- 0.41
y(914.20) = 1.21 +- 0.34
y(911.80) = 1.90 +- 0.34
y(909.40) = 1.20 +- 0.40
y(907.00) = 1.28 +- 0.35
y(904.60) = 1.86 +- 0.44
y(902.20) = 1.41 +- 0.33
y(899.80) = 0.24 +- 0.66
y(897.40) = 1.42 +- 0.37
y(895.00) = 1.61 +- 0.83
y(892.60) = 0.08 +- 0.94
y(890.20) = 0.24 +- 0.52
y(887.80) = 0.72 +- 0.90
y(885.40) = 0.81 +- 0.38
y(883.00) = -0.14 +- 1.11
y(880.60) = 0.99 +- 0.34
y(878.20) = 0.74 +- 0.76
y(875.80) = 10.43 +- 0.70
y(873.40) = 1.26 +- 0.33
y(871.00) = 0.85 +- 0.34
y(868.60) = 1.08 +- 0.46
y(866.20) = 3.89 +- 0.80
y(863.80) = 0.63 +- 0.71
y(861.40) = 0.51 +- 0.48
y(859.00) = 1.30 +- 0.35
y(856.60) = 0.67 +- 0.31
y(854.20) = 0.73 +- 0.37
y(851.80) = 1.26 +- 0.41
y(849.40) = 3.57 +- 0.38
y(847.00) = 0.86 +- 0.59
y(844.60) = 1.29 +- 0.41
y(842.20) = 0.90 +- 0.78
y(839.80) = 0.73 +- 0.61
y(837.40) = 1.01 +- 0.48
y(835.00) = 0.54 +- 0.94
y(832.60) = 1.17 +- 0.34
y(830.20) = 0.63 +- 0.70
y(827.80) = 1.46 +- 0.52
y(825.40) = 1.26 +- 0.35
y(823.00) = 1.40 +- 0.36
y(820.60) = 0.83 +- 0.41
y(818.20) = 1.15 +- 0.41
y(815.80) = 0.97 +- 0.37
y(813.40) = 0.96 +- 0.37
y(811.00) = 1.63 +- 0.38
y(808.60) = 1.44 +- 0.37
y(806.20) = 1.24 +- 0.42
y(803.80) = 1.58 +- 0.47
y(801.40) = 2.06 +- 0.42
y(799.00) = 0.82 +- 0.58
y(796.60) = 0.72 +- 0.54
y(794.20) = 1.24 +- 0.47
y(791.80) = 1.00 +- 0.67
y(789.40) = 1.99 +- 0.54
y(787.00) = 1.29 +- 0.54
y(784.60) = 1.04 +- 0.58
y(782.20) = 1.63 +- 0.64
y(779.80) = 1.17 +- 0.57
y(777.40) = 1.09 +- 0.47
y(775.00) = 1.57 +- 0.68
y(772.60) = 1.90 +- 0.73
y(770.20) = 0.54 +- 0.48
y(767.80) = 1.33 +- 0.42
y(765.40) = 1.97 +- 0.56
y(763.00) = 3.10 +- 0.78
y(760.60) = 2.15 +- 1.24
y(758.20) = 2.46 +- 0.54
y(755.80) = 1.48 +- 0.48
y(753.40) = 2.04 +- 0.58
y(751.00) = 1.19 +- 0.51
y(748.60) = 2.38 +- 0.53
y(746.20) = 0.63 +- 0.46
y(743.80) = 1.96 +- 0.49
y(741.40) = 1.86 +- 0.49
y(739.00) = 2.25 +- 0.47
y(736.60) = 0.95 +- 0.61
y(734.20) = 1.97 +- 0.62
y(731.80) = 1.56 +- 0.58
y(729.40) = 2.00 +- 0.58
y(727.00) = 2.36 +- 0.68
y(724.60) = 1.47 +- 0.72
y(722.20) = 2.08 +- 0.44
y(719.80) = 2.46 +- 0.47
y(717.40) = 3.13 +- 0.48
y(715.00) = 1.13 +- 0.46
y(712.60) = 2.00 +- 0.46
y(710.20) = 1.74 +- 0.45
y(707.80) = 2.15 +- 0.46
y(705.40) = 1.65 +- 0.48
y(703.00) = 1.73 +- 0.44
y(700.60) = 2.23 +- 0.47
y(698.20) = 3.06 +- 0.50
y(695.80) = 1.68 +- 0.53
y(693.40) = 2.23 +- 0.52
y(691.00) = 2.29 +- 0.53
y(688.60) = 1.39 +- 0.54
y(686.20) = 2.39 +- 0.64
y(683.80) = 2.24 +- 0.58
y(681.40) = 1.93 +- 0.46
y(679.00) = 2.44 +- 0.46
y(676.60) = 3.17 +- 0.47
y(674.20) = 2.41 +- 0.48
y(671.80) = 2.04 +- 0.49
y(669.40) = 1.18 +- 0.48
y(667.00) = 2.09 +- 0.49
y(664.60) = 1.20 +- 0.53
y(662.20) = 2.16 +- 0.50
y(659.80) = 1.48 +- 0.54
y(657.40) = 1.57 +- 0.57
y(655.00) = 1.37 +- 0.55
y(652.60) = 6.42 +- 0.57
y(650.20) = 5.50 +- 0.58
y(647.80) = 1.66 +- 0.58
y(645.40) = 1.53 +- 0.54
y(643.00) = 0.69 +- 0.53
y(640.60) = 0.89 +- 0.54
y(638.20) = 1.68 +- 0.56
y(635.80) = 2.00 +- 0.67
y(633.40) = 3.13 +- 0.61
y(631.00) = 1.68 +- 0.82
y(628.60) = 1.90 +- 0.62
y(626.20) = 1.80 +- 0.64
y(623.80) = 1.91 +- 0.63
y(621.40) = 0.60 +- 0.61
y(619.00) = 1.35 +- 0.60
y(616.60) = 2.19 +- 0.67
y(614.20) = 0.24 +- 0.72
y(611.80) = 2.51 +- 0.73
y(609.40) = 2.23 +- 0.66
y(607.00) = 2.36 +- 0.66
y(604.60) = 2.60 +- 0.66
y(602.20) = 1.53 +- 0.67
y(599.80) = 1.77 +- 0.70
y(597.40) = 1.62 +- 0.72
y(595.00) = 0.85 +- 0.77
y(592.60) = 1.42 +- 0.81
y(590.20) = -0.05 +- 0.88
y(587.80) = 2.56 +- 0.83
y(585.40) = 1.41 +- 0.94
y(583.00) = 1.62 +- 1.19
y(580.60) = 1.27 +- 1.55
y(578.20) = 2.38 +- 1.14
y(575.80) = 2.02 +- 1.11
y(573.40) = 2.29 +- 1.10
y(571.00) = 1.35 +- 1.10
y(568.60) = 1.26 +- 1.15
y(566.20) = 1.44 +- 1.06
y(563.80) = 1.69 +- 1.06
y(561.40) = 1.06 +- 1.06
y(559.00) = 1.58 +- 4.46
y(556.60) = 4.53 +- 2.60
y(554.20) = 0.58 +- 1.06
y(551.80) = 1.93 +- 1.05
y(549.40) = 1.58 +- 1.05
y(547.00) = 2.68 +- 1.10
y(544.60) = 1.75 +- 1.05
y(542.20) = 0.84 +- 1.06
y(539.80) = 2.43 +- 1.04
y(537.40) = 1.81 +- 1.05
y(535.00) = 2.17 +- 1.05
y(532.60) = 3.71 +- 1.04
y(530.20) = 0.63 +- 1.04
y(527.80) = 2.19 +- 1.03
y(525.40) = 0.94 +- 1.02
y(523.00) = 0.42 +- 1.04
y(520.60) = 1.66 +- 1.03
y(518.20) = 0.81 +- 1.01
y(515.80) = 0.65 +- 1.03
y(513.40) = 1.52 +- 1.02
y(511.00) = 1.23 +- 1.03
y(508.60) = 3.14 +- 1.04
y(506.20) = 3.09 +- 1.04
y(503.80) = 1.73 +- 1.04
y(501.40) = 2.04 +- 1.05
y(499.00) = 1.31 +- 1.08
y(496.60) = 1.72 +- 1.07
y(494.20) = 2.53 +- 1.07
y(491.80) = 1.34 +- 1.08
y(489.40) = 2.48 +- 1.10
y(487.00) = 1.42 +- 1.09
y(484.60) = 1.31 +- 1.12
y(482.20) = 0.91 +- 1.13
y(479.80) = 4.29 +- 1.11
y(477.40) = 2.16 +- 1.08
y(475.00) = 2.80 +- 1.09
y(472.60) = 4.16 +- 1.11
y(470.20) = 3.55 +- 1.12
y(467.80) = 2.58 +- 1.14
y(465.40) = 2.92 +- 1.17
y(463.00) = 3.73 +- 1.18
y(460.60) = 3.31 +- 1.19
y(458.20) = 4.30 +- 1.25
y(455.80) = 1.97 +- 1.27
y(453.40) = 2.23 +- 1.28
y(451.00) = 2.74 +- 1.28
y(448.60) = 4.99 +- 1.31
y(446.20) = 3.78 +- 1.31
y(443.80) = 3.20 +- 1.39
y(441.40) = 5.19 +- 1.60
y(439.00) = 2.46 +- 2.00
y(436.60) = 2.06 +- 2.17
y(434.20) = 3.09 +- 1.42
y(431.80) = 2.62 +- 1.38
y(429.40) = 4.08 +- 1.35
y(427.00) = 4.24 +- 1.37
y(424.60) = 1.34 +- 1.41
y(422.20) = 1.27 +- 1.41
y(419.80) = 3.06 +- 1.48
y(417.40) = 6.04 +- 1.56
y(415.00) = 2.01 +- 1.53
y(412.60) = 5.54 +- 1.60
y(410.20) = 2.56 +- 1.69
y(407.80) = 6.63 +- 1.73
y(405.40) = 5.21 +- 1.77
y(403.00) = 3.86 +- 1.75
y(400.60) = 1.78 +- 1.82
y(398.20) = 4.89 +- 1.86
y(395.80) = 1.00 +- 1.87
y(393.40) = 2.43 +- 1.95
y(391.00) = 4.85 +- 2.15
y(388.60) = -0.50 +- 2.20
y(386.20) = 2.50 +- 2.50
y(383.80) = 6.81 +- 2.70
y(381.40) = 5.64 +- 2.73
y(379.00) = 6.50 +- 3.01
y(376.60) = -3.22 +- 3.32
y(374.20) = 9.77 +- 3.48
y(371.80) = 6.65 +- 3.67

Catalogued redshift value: 0.75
